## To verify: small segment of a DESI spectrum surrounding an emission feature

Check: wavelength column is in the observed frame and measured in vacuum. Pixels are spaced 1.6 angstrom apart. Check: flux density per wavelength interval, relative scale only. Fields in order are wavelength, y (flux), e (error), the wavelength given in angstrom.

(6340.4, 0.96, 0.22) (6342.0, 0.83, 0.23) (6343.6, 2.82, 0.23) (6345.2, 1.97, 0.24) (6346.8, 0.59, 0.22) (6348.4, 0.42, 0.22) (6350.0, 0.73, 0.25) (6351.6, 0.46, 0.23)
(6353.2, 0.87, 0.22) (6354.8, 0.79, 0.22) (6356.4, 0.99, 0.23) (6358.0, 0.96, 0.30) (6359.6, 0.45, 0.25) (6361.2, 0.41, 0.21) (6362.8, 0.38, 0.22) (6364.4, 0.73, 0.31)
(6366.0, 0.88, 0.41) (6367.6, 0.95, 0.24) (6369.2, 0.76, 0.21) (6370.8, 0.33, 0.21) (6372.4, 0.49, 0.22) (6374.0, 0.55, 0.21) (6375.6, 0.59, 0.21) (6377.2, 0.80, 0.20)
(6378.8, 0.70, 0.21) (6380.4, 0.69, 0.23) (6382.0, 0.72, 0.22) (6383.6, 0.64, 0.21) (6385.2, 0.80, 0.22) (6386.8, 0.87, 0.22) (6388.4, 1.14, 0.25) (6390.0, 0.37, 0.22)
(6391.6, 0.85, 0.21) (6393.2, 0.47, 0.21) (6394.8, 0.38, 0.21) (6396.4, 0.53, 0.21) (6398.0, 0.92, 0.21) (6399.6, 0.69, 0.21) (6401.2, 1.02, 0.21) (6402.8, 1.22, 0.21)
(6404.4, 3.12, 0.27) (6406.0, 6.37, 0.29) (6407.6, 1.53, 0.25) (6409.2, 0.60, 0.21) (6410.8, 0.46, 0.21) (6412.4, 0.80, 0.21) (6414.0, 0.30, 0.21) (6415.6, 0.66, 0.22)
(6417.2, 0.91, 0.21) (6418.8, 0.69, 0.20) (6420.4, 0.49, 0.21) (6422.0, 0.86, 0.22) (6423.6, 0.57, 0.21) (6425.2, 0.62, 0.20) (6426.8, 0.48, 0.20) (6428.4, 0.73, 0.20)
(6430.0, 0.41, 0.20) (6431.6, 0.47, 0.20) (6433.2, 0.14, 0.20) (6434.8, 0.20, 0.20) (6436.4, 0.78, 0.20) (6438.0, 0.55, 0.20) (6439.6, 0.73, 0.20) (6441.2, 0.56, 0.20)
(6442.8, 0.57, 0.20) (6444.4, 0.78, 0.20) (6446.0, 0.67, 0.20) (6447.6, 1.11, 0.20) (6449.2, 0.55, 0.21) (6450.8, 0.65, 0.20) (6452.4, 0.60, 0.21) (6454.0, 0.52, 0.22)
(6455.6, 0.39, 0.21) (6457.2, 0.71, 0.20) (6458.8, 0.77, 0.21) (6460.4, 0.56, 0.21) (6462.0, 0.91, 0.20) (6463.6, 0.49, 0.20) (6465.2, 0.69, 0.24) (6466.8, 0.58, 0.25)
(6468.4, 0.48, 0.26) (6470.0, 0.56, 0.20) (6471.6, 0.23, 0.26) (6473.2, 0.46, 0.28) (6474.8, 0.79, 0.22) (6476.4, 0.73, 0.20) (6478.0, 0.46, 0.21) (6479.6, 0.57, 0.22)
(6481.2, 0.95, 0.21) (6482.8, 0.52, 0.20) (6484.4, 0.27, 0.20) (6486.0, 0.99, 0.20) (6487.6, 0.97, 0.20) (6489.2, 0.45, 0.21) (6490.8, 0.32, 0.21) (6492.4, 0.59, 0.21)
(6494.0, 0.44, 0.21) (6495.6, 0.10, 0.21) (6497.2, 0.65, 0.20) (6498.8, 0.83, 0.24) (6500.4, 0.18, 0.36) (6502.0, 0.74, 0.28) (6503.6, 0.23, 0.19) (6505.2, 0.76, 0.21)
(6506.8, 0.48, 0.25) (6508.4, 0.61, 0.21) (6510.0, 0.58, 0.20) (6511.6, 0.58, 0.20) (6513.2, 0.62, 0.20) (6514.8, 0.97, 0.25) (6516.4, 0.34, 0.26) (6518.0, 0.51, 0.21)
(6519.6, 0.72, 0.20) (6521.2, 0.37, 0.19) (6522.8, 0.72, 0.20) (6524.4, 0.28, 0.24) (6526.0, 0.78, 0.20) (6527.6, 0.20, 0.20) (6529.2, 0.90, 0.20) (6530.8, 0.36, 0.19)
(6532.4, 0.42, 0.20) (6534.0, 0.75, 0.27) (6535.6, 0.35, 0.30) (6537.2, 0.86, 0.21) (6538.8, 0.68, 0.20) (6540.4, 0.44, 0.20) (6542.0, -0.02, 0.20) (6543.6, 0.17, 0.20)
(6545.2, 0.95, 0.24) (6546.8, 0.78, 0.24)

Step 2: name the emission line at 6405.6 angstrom [O III]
